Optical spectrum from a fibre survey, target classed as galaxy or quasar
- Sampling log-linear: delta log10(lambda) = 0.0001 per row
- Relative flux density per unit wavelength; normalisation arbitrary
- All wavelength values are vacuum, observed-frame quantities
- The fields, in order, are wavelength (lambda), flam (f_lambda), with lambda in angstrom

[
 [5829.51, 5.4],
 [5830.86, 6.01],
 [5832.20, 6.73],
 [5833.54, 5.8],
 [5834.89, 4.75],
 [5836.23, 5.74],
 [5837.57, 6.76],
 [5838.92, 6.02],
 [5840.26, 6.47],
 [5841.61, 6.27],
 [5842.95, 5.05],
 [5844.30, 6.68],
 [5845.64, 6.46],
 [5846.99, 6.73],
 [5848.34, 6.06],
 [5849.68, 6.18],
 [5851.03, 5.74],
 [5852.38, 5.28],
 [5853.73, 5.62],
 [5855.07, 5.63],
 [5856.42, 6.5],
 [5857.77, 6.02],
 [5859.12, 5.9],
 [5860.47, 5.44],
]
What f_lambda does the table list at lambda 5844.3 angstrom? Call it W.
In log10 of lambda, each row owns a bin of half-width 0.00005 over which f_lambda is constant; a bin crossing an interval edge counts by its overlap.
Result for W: 6.68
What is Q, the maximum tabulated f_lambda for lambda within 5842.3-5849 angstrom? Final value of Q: 6.73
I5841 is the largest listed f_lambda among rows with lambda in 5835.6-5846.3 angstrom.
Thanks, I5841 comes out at 6.76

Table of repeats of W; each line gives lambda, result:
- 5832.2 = 6.73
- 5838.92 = 6.02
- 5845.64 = 6.46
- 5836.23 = 5.74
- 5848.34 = 6.06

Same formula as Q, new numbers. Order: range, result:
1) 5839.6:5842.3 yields 6.47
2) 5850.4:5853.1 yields 5.74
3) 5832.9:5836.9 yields 5.8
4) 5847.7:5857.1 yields 6.5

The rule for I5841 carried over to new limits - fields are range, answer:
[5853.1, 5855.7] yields 5.63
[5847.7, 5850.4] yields 6.18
